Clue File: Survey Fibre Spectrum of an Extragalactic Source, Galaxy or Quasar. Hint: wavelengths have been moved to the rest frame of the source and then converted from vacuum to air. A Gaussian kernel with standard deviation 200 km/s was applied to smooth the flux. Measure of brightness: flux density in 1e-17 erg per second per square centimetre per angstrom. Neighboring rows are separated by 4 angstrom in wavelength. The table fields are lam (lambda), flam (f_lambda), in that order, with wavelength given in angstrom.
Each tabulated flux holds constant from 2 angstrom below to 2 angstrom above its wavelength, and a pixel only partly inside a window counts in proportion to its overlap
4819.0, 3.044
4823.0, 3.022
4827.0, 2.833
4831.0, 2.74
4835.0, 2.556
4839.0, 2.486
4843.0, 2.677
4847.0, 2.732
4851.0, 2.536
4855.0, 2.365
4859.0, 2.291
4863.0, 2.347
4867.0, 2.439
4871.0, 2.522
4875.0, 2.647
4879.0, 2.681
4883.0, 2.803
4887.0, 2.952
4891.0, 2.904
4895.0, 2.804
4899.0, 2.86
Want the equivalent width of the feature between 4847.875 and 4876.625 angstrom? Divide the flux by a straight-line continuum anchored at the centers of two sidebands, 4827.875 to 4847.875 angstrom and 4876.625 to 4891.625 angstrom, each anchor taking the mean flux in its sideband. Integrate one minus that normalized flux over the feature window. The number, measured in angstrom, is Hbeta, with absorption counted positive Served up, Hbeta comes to 2.9 angstrom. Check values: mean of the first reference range 2.64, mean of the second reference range 2.82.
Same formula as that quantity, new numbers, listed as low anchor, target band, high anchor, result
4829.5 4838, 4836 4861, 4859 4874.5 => 0.3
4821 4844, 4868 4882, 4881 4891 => 1.1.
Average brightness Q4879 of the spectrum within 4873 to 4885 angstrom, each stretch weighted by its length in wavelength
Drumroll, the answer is 2.71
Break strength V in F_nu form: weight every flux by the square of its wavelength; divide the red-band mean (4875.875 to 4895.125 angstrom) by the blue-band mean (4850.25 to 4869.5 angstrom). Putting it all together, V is 1.2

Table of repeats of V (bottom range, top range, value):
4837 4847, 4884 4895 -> 1.13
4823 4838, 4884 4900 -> 1.08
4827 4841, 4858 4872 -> 0.92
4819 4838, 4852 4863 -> 0.85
